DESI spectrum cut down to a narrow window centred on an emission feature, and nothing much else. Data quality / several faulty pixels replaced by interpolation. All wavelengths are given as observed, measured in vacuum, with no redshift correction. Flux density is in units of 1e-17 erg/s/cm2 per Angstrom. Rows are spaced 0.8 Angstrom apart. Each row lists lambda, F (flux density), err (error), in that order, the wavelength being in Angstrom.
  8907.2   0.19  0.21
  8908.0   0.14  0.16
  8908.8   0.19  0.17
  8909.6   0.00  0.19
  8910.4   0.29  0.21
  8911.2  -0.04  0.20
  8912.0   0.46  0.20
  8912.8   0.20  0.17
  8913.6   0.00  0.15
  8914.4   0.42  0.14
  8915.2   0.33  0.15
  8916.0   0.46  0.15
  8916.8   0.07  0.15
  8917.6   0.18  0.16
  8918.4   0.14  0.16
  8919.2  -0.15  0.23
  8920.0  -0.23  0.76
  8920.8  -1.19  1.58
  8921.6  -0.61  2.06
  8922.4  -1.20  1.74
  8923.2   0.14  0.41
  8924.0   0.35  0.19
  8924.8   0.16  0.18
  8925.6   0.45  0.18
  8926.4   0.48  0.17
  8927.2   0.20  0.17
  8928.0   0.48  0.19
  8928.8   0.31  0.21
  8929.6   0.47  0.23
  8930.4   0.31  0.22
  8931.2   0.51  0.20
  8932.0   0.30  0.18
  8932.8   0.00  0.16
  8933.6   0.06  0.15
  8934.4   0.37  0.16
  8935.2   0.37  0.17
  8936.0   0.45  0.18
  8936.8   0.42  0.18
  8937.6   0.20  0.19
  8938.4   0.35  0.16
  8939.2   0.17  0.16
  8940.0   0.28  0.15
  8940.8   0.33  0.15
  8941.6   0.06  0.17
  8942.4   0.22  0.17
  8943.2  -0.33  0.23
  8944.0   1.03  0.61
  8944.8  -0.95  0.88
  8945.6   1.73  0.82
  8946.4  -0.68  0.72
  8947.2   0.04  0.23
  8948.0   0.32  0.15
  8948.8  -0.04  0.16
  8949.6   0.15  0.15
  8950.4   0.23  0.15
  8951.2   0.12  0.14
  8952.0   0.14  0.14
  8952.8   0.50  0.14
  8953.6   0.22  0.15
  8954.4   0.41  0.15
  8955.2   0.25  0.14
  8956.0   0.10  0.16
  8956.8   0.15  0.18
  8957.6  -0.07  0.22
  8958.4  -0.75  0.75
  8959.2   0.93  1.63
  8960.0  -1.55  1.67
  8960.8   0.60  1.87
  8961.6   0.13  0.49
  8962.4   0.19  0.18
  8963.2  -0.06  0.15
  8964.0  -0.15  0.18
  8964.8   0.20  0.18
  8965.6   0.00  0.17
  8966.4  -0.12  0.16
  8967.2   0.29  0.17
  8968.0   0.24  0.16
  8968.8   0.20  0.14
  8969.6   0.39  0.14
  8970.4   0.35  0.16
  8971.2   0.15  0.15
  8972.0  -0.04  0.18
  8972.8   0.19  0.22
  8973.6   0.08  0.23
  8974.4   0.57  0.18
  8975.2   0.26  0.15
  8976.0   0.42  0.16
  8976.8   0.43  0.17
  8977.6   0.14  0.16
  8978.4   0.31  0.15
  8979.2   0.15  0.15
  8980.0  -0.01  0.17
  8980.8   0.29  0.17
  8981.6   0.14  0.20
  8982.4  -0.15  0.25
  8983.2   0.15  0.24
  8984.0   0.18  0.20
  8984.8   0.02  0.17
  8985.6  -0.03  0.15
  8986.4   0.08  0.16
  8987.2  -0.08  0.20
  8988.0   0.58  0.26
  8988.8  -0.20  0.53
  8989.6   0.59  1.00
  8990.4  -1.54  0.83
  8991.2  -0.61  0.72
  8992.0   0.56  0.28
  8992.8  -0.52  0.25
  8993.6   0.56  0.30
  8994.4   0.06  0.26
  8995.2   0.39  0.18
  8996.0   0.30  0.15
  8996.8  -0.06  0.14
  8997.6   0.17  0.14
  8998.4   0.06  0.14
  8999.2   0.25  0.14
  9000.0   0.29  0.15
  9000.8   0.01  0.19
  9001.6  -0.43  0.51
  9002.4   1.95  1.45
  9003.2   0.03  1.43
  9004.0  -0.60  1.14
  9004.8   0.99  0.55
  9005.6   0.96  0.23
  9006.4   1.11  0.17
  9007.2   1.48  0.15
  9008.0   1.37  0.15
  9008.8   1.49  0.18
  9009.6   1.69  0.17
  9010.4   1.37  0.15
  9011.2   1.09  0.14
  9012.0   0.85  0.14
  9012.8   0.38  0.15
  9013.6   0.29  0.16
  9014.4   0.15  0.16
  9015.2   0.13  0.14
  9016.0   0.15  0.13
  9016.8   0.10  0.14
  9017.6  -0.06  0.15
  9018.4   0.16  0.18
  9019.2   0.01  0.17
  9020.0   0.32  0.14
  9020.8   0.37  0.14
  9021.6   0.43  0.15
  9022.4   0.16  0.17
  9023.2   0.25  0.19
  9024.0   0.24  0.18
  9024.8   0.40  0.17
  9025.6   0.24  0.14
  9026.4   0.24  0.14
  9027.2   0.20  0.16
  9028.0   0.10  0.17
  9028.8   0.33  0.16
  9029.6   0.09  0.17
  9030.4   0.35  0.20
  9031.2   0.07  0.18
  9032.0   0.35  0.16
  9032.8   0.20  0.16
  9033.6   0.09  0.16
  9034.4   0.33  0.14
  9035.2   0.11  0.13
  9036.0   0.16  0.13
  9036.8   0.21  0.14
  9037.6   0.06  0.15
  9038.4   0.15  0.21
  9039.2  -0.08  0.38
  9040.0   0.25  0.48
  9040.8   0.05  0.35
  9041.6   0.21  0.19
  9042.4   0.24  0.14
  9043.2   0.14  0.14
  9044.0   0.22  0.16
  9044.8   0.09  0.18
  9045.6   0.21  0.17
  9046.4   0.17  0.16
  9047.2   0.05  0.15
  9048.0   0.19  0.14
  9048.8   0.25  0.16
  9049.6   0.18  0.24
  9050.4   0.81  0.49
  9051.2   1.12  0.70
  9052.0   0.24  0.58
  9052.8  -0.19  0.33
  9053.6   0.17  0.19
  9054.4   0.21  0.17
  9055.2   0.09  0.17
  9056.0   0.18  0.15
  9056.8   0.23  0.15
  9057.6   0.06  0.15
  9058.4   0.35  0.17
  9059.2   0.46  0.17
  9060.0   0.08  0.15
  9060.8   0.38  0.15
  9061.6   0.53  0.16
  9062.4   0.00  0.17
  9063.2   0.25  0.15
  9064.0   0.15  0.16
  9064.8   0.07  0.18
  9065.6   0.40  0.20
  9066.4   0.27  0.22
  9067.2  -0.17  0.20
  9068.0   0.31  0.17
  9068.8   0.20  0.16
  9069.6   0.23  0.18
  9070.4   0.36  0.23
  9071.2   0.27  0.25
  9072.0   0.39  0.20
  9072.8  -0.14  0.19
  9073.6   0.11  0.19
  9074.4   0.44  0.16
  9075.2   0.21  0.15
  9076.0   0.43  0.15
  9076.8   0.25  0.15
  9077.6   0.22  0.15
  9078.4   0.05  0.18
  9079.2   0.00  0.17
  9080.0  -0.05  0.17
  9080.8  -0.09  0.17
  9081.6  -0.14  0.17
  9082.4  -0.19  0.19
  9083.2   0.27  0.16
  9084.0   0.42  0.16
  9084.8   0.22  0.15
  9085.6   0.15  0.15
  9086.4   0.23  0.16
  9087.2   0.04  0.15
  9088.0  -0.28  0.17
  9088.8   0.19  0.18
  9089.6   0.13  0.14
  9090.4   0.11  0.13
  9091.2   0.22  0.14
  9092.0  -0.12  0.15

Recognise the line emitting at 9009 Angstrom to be H-beta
